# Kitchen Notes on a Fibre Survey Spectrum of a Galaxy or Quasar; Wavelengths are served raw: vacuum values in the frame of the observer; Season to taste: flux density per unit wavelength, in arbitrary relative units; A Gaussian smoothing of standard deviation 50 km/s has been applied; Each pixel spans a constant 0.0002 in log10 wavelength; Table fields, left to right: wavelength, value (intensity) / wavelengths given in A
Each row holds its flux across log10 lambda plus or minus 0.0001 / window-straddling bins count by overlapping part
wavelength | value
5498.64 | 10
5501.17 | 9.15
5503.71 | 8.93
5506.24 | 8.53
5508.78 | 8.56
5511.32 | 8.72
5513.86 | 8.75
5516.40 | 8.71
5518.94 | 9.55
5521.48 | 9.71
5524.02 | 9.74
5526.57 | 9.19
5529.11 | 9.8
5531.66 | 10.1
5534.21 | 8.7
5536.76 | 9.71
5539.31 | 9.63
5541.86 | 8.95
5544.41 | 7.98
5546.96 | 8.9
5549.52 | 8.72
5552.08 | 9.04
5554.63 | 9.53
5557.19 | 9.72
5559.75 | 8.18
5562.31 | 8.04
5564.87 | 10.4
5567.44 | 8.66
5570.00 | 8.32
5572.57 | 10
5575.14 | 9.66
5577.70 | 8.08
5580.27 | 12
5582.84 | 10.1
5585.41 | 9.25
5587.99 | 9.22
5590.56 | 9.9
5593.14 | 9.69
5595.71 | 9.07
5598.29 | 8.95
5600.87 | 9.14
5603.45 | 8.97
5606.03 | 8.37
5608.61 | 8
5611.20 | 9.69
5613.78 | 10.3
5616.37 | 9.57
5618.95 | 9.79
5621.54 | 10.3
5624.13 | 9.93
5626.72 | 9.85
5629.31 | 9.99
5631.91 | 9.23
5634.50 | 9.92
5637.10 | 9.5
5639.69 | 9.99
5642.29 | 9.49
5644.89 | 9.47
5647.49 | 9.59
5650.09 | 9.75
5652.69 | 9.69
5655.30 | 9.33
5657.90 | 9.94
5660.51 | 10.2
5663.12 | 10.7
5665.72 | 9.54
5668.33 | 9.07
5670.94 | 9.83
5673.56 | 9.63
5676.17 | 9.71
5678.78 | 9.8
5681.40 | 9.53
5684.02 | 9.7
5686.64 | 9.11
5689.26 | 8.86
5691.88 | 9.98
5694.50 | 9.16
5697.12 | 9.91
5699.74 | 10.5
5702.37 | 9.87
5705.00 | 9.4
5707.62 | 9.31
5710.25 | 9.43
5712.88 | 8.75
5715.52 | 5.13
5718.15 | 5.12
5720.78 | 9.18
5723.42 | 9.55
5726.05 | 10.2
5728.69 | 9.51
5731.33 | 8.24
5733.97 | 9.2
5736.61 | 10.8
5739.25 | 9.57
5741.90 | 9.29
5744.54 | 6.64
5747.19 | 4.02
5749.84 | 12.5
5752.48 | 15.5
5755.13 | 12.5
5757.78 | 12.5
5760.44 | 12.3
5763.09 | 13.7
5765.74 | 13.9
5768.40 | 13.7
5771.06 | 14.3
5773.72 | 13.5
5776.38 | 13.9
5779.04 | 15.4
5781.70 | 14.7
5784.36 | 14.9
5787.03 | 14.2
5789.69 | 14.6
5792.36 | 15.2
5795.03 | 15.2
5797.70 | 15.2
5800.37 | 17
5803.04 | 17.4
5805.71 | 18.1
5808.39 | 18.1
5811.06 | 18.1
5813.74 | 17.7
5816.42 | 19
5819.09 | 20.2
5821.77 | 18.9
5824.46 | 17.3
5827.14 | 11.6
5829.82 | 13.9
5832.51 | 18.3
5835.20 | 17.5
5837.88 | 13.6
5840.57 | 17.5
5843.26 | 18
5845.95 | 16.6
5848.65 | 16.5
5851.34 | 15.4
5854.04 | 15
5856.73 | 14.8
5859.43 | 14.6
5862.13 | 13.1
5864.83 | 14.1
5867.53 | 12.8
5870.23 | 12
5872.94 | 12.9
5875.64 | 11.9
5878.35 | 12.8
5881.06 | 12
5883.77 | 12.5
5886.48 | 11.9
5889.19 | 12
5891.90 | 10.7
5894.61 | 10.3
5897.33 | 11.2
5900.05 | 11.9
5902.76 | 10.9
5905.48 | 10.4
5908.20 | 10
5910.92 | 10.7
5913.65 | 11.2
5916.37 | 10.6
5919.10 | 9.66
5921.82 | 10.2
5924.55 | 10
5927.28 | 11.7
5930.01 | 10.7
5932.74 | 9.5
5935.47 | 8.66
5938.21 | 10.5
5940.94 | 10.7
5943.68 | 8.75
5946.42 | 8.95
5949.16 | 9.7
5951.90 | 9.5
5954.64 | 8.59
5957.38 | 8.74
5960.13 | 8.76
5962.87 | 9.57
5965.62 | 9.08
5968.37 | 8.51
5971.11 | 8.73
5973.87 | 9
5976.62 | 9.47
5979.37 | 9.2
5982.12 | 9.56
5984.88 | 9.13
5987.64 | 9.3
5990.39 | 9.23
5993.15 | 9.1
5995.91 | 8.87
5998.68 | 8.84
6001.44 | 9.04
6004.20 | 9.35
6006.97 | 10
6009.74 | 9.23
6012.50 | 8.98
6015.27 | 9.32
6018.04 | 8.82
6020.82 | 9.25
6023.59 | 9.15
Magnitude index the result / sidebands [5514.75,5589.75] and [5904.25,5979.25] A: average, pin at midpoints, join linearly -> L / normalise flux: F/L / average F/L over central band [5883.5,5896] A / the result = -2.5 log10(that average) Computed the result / -0.18 mag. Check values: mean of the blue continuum 9.3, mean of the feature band 11.4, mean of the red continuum 9.69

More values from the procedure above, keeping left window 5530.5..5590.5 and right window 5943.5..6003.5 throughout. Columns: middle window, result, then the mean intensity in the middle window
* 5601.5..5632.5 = -0.03 mag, 9.5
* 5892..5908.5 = -0.19 mag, 10.8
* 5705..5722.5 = 0.15 mag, 7.98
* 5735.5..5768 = -0.21 mag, 11.2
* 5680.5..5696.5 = -0.02 mag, 9.41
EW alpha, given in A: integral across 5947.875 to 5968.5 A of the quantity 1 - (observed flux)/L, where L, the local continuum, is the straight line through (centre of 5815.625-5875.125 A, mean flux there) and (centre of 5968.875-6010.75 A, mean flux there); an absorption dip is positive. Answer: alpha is 2.9 A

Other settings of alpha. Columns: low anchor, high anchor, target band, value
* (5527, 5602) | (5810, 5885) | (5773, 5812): -4.33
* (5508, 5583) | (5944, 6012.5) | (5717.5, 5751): 1.38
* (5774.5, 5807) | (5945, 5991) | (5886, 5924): 1.94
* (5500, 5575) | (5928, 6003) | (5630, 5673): -2.61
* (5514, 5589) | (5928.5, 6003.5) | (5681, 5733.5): 1.47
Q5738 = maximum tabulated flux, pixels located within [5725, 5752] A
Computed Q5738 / 12.5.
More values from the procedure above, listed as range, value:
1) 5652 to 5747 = 10.8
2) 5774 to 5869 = 20.2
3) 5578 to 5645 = 12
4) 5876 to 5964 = 12.8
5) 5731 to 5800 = 15.5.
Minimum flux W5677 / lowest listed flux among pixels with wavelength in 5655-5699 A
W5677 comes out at 8.86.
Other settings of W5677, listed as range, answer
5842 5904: 10.3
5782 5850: 11.6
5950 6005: 8.51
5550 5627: 8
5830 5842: 13.6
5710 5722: 5.12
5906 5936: 8.66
